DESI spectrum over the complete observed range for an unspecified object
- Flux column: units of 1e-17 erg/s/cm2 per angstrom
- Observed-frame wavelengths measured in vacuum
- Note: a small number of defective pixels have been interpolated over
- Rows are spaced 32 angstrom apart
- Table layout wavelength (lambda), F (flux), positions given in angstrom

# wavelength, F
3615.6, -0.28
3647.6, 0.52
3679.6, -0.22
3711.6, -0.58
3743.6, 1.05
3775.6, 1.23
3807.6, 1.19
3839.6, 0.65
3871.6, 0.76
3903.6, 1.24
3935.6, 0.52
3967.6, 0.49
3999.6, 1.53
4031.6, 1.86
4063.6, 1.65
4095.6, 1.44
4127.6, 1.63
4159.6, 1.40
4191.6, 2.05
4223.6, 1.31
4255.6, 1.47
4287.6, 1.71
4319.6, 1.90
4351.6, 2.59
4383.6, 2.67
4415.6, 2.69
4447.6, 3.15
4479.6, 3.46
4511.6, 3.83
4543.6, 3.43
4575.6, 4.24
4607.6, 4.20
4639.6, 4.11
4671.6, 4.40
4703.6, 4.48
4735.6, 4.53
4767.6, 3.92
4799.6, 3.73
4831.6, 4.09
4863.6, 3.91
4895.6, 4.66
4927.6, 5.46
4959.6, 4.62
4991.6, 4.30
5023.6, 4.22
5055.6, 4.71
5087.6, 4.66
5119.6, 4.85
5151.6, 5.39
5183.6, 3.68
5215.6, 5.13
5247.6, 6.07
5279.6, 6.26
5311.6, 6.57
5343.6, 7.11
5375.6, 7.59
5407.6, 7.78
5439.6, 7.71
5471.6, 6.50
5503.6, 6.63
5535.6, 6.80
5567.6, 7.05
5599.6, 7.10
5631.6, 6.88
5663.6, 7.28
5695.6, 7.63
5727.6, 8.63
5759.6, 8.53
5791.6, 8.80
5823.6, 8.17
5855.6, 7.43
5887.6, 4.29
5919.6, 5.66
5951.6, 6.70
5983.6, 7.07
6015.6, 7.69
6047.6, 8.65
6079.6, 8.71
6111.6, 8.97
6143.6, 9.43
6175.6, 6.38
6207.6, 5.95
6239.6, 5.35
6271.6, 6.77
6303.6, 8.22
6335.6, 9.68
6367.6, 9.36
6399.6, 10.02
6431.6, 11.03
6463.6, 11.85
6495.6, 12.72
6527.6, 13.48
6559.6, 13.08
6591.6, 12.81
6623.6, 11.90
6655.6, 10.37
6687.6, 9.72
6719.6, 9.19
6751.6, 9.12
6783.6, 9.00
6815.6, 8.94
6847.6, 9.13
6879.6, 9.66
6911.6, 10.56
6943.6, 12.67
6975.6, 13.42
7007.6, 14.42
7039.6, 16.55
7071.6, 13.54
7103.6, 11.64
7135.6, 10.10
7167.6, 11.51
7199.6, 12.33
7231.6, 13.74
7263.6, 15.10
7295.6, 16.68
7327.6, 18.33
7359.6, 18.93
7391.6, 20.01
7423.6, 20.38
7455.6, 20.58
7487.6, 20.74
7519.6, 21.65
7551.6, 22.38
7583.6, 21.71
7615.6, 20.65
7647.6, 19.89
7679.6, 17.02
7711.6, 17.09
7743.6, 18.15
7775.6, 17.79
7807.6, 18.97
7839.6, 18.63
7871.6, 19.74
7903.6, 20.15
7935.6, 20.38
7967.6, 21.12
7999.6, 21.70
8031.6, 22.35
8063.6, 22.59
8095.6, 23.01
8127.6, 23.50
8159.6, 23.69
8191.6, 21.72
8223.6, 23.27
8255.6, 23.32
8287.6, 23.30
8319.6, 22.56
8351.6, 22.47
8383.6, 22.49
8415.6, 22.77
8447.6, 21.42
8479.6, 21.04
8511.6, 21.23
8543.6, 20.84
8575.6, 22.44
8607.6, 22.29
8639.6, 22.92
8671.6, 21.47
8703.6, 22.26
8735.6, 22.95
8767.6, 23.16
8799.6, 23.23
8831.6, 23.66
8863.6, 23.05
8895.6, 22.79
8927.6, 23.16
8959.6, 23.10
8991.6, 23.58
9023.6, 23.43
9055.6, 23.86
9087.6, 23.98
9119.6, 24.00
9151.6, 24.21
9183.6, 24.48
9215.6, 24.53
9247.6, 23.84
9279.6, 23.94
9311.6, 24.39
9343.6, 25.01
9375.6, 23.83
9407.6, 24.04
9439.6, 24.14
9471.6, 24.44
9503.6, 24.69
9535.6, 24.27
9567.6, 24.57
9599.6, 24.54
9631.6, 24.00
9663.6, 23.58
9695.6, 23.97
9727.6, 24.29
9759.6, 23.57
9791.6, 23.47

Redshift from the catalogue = 0.00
